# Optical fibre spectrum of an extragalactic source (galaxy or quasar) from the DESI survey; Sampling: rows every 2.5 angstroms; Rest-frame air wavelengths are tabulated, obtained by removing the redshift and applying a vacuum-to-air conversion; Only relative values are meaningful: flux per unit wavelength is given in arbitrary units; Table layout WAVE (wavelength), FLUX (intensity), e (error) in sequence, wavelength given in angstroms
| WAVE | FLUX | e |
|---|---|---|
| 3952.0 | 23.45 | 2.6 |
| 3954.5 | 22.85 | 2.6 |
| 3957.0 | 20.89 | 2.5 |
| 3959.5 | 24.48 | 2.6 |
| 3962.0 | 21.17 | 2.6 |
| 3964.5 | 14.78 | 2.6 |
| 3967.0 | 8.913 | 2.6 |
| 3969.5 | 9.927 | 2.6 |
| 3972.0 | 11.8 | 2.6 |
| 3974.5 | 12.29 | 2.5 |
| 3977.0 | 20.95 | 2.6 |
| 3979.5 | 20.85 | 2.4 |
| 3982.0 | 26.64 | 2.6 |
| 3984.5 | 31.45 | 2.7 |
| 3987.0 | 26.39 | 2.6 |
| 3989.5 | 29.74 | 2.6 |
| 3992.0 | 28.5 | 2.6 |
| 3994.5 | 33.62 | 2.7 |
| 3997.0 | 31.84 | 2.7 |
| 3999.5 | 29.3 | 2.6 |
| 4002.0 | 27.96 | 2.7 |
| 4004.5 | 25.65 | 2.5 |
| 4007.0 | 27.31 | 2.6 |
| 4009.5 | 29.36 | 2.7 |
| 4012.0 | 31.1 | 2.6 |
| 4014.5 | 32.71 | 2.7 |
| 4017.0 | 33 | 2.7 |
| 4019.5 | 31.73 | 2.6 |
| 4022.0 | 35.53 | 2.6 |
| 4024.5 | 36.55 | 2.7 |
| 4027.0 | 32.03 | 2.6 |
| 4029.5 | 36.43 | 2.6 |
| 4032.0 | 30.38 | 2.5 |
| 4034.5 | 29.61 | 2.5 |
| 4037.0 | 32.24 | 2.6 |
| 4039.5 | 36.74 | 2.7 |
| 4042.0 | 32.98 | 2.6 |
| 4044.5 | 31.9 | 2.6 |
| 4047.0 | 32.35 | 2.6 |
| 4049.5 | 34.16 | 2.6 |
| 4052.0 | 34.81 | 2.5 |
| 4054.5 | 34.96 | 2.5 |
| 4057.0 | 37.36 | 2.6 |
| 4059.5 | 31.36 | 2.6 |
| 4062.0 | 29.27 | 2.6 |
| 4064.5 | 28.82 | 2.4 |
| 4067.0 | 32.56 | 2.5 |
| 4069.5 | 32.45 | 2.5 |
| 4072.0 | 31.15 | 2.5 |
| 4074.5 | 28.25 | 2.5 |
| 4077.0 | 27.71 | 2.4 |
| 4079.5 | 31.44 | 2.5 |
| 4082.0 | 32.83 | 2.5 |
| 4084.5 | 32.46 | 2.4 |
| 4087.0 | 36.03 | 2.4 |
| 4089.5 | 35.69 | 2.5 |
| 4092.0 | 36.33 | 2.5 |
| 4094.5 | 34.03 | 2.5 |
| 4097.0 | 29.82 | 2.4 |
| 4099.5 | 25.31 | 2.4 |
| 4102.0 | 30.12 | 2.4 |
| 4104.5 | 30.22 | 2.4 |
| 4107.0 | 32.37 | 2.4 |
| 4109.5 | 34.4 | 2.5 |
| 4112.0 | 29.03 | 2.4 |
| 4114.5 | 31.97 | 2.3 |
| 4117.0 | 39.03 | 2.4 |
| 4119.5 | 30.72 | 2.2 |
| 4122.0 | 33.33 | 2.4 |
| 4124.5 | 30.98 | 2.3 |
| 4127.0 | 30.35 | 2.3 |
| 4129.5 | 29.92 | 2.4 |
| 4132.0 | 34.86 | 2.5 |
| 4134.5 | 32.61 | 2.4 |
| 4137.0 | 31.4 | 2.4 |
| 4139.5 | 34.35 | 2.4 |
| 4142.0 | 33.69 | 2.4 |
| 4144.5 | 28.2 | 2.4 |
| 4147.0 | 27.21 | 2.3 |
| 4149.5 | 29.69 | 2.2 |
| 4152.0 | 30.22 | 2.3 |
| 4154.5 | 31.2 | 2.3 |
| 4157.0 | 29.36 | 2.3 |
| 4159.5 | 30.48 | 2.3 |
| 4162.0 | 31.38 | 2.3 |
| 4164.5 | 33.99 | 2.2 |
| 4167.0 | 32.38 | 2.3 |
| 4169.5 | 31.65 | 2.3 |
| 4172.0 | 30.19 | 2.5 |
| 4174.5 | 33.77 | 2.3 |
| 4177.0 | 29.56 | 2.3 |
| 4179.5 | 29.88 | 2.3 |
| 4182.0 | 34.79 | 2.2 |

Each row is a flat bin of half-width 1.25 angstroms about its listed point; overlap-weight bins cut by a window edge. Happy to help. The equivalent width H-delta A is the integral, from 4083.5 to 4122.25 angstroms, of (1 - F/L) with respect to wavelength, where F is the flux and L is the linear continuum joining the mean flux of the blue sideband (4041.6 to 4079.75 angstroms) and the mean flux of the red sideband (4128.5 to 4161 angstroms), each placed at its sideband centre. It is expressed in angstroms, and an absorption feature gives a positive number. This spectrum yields -1.3 angstroms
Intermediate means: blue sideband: 32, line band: 32.5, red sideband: 31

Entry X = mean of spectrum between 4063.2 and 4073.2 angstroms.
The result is 31.2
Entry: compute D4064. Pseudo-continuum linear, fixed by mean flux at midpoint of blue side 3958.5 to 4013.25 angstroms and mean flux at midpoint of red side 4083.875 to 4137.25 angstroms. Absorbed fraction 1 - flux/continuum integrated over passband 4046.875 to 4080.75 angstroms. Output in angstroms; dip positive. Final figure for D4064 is -3.3 angstroms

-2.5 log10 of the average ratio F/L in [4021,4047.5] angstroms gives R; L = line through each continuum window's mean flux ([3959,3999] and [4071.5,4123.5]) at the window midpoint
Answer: -0.24 mag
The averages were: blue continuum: 22.2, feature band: 33.3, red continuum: 32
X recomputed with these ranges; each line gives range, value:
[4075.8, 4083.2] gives 30.7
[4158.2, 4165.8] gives 31.9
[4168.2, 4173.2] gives 30.9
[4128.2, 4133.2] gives 32.3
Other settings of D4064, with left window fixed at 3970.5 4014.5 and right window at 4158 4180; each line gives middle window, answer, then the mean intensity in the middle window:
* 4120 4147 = -1.1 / 31.7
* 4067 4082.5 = -1.1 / 30.7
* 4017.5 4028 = -2.6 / 33.9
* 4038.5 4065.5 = -5.0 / 33.2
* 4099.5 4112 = -0.5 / 30.9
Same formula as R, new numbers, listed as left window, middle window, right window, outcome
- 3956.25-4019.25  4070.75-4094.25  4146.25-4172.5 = -0.16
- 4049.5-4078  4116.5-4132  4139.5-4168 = -0.04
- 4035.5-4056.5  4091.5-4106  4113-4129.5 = 0.07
